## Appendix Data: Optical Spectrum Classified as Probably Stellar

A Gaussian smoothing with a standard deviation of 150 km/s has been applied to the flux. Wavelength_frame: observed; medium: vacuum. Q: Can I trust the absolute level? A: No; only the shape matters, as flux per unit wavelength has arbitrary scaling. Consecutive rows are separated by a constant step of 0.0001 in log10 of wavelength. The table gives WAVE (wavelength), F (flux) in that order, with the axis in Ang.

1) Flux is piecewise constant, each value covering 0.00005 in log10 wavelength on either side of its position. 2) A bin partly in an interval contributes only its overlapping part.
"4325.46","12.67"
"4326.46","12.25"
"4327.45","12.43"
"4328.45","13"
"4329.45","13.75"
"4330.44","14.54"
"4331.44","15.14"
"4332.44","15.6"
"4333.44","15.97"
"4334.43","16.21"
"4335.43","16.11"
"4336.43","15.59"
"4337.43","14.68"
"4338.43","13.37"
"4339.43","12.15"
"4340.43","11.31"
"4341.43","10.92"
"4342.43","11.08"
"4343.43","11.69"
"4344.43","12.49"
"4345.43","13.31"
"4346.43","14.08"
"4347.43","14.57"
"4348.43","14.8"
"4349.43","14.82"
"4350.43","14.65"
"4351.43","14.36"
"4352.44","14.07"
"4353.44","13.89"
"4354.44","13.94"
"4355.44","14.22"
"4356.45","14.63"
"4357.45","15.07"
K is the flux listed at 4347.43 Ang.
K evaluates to 14.57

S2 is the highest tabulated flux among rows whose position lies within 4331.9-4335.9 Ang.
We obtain 16.21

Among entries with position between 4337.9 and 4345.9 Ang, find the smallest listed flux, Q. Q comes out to 10.92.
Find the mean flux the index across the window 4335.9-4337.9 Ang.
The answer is 15.1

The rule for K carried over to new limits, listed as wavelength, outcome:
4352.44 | 14.07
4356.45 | 14.63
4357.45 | 15.07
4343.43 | 11.69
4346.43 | 14.08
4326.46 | 12.25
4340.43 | 11.31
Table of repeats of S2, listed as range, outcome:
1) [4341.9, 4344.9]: 12.49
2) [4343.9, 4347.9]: 14.57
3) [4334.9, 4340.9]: 16.11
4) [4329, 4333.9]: 15.97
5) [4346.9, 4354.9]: 14.82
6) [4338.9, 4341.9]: 12.15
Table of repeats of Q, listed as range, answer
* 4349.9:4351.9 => 14.36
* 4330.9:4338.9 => 13.37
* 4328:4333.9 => 13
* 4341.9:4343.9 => 11.08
